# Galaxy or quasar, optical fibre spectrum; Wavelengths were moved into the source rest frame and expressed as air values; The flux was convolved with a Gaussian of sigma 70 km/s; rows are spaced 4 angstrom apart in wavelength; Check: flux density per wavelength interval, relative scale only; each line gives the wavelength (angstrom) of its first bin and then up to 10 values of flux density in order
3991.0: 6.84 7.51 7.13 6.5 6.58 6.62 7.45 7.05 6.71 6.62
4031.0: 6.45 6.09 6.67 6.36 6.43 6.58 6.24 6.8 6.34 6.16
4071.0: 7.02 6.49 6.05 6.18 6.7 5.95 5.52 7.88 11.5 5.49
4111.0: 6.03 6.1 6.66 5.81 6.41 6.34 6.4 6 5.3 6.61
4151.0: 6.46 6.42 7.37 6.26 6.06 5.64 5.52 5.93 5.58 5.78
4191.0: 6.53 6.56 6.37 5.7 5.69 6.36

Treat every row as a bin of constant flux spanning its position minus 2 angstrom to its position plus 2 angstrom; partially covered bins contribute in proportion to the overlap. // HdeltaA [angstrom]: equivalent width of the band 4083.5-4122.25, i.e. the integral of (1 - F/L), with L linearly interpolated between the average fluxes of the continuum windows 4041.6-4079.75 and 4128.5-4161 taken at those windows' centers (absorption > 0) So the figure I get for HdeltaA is -2.4 angstrom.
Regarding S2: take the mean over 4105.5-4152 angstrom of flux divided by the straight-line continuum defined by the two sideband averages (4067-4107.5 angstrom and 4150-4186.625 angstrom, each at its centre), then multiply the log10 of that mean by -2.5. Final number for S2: 0.061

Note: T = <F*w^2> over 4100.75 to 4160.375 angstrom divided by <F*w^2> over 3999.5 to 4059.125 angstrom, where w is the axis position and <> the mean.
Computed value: 1.05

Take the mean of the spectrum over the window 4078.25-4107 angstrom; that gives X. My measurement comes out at 7.04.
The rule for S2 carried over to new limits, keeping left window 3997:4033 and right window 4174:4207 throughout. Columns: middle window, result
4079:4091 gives 0.03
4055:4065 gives 0.01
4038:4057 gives 0.03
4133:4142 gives 0.02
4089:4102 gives -0.07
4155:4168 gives -0.08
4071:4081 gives 0.02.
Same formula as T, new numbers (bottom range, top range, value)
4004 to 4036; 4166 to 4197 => 0.96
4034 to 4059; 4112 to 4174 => 1.02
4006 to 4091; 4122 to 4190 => 0.99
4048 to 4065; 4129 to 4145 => 0.96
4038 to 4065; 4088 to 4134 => 1.06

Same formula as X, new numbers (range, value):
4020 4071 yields 6.49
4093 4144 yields 6.6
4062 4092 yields 6.38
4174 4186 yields 5.7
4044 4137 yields 6.57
